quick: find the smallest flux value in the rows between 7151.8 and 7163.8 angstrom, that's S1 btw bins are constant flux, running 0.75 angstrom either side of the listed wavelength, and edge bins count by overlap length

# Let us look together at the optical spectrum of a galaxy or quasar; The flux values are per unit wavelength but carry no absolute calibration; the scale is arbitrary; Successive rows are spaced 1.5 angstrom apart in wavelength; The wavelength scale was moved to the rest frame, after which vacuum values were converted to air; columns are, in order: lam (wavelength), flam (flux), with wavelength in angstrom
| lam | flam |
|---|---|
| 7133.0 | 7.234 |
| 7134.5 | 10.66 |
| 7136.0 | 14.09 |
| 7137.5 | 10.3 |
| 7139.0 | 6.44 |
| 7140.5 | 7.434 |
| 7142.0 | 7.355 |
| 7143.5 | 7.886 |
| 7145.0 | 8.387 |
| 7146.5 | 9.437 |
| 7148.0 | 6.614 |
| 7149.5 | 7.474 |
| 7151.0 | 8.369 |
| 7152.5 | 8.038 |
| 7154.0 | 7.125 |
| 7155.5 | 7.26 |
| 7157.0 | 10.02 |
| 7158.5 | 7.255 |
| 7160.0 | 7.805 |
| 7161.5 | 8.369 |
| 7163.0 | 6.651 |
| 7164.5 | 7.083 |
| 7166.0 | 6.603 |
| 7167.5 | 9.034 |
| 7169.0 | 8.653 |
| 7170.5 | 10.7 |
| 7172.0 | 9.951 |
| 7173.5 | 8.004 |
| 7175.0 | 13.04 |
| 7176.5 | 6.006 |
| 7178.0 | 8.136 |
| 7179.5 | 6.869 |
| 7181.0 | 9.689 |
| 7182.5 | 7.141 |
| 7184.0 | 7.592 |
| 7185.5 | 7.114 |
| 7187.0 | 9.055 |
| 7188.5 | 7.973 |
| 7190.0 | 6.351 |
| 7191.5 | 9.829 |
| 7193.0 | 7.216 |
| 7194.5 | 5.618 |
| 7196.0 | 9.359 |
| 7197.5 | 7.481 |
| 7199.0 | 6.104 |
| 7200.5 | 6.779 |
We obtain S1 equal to 6.651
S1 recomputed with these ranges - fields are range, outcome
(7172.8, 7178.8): 6.006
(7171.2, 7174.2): 8.004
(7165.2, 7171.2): 6.603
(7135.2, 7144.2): 6.44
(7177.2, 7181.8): 6.869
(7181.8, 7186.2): 7.114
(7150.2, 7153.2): 8.038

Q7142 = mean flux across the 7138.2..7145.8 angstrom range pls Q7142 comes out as 7.53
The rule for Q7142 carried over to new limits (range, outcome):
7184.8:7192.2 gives 8.06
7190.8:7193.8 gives 8.45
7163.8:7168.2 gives 7.56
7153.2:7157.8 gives 8.12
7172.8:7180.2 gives 8.42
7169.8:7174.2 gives 9.56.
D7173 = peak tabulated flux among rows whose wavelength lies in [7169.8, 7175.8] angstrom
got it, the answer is 13.04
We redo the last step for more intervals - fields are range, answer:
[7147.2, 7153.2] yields 8.369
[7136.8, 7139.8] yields 10.3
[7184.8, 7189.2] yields 9.055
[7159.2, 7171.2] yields 10.7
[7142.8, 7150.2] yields 9.437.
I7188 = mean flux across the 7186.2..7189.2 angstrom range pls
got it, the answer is 8.5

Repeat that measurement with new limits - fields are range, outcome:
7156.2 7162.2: 8.35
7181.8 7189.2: 7.78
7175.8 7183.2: 7.58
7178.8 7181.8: 8.28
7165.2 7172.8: 8.97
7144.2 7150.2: 7.98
